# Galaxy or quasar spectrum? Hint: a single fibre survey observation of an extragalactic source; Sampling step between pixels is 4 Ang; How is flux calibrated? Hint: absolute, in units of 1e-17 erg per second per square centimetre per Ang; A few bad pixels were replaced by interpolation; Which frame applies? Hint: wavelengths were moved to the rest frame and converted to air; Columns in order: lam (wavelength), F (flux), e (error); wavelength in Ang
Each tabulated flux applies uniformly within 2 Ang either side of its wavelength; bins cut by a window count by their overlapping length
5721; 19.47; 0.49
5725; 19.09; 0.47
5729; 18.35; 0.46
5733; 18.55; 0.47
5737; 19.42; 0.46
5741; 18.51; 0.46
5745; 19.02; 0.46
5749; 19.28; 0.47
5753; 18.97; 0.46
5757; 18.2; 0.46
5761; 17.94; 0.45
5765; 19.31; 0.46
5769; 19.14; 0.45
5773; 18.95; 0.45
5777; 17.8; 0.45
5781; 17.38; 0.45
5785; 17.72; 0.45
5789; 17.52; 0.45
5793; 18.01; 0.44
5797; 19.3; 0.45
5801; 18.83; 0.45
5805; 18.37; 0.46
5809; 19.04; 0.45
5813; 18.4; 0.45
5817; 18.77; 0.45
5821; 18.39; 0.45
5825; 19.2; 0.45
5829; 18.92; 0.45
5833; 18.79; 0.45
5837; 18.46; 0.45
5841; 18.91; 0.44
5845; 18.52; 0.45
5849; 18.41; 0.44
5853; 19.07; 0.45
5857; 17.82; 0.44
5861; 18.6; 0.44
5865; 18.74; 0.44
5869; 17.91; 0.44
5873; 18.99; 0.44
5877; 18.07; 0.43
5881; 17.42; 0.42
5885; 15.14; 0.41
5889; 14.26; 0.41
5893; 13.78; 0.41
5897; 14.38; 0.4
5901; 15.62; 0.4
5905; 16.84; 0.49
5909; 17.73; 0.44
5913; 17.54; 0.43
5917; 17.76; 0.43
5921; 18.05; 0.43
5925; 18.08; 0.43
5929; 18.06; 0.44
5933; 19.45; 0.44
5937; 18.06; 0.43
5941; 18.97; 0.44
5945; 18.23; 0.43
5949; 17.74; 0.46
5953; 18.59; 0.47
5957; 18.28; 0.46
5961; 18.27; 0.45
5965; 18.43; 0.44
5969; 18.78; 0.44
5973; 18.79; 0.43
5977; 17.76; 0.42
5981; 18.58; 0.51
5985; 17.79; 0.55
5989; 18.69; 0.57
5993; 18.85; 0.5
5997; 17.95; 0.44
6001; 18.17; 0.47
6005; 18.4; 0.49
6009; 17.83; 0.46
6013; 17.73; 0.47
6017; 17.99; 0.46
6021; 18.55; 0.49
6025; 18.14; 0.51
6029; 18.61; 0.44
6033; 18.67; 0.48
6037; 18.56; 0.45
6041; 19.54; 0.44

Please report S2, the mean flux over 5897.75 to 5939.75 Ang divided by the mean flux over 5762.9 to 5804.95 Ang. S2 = 0.96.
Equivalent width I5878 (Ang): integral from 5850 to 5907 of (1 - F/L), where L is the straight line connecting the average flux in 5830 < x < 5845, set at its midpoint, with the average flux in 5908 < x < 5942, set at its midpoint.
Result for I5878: 4.7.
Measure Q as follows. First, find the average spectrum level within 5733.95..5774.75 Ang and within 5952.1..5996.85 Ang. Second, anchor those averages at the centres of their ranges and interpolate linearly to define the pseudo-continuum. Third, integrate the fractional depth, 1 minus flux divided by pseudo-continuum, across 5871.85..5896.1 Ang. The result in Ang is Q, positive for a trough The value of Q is 3.3 Ang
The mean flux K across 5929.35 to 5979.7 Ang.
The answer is 18.4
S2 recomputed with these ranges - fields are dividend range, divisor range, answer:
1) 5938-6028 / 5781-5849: 0.99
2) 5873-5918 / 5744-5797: 0.89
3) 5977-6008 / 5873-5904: 1.16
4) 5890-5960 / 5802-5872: 0.94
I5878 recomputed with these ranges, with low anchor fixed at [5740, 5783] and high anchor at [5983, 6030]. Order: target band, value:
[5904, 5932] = 0.8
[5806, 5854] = -0.6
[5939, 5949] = -0.1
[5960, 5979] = -0.1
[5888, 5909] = 3.6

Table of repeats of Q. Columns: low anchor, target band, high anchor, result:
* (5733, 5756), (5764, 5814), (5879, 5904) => -1.7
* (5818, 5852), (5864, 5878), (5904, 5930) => -0.1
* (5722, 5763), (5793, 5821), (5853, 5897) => -1.2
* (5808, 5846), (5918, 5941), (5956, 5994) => 0.2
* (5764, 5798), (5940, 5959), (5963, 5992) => 0.1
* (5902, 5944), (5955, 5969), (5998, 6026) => -0.3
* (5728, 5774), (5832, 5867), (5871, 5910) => -3.4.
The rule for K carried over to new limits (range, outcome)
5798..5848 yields 18.7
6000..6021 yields 18.1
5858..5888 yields 17.7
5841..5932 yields 17.4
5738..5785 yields 18.6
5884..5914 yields 15.6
